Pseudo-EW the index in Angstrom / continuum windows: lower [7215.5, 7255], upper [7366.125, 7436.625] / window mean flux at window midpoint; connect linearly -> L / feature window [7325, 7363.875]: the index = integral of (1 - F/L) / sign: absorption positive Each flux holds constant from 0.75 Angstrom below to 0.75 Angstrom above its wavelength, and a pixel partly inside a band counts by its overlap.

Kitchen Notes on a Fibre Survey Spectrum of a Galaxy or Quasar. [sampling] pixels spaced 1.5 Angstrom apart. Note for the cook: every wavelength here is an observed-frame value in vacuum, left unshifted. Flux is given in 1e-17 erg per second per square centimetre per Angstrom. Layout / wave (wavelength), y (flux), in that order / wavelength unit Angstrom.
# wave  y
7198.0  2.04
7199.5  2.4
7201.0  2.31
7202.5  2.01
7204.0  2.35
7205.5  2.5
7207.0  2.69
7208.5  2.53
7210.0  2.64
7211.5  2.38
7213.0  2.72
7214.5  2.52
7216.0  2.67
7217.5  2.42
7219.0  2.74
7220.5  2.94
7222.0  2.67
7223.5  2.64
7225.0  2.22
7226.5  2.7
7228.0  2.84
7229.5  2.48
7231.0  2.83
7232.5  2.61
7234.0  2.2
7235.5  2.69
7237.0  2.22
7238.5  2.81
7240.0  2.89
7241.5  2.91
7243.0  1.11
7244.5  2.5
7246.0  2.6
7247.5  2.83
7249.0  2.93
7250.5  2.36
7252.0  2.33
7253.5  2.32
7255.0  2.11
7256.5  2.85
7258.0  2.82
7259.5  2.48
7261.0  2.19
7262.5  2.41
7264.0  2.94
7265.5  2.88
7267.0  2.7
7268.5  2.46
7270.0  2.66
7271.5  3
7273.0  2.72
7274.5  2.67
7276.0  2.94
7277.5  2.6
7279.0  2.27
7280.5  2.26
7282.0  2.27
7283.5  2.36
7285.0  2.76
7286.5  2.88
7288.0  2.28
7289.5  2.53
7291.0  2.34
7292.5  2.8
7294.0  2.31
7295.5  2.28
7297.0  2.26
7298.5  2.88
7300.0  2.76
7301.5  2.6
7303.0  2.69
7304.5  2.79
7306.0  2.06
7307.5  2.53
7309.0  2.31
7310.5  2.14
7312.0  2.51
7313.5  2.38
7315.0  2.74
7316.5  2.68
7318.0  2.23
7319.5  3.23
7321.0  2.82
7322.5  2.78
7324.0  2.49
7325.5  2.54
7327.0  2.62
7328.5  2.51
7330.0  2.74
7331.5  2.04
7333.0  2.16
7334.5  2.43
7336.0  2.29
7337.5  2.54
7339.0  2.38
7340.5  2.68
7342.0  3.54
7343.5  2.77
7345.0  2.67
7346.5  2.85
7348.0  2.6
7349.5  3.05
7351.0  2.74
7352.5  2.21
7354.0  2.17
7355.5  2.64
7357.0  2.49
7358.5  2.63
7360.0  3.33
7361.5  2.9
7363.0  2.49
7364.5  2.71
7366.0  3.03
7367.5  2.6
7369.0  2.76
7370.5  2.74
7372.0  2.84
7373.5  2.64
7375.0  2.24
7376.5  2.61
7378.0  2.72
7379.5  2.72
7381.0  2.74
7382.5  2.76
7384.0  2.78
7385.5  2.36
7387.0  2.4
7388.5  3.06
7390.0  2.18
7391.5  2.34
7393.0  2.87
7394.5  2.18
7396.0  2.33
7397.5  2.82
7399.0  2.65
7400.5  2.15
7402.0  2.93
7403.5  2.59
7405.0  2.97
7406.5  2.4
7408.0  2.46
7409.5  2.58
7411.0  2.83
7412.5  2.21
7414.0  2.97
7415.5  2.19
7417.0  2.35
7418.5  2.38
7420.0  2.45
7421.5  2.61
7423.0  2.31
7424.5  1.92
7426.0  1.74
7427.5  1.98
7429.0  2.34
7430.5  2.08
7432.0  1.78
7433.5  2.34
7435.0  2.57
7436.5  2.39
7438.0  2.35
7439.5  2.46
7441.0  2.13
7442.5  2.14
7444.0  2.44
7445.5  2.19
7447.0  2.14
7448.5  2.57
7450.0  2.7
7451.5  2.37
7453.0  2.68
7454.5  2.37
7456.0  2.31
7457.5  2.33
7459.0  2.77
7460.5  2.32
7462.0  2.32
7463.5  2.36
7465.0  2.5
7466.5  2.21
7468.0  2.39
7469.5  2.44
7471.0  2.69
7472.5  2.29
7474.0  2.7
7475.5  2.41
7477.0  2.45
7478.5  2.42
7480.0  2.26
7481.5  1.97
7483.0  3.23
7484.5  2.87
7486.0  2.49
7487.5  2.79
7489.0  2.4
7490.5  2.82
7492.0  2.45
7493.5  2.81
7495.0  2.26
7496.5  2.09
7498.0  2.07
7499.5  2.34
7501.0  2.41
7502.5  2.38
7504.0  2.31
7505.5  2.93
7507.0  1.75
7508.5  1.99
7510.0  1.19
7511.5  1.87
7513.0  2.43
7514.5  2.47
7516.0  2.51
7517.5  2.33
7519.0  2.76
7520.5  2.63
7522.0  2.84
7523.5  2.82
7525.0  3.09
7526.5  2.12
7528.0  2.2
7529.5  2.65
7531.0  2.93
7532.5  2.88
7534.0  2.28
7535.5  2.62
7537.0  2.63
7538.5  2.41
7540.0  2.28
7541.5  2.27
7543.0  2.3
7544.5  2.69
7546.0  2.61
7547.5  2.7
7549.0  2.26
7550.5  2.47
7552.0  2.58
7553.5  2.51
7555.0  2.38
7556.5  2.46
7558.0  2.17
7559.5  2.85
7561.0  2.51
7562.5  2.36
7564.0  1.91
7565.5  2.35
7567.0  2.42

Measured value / -1.6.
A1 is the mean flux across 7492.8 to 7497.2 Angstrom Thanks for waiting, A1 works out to 2.39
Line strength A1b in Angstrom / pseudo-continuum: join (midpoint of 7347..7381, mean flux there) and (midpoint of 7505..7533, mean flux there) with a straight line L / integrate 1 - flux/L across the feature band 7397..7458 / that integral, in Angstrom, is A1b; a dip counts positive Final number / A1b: 4.39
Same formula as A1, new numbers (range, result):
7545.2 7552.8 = 2.53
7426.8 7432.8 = 2.05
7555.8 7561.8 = 2.5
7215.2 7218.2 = 2.55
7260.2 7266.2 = 2.6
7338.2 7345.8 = 2.81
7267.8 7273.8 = 2.71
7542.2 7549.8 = 2.51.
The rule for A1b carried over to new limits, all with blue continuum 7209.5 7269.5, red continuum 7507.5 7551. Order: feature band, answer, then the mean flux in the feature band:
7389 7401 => 0.2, 2.46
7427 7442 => 1.5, 2.24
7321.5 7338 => 0.4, 2.47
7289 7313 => 0.5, 2.49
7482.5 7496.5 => -1.0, 2.64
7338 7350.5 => -1.4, 2.81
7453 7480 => 0.5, 2.43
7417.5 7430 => 1.4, 2.22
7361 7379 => -1.2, 2.69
